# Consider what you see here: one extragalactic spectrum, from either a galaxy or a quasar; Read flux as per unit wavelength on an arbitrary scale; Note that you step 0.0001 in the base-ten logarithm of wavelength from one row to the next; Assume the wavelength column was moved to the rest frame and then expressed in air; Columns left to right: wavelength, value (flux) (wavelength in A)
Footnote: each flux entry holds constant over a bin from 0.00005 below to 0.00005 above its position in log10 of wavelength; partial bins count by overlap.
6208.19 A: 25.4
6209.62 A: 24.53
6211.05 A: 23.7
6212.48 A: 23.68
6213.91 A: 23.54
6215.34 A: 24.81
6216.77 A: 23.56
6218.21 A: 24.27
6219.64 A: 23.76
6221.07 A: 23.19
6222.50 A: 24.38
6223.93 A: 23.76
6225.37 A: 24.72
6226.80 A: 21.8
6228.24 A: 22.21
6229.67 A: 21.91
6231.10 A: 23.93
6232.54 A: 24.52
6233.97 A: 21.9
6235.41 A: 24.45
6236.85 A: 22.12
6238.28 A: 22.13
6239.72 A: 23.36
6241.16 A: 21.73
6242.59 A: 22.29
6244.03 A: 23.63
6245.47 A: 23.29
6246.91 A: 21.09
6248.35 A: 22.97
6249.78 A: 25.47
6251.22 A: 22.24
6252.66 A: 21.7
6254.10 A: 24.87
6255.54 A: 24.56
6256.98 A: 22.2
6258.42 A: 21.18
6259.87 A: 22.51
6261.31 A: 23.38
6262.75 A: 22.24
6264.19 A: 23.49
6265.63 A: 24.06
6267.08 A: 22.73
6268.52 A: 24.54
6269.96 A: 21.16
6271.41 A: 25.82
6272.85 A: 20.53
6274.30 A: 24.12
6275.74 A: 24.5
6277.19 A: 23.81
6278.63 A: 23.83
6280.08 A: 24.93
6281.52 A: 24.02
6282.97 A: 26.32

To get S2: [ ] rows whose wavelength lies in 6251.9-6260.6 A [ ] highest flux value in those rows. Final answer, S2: 24.87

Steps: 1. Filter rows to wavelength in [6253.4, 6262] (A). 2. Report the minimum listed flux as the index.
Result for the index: 21.18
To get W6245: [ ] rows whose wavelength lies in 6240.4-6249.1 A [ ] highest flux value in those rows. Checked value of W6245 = 23.63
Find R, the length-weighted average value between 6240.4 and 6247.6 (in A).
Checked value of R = 22.4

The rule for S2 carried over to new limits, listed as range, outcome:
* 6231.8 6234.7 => 24.52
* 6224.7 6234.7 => 24.72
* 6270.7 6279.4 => 25.82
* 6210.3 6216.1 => 24.81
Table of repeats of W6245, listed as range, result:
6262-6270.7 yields 24.54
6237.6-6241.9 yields 23.36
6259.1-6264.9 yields 23.49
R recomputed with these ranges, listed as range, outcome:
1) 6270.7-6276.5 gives 23.7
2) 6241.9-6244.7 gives 22.9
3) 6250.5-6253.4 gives 22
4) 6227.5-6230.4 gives 22.1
